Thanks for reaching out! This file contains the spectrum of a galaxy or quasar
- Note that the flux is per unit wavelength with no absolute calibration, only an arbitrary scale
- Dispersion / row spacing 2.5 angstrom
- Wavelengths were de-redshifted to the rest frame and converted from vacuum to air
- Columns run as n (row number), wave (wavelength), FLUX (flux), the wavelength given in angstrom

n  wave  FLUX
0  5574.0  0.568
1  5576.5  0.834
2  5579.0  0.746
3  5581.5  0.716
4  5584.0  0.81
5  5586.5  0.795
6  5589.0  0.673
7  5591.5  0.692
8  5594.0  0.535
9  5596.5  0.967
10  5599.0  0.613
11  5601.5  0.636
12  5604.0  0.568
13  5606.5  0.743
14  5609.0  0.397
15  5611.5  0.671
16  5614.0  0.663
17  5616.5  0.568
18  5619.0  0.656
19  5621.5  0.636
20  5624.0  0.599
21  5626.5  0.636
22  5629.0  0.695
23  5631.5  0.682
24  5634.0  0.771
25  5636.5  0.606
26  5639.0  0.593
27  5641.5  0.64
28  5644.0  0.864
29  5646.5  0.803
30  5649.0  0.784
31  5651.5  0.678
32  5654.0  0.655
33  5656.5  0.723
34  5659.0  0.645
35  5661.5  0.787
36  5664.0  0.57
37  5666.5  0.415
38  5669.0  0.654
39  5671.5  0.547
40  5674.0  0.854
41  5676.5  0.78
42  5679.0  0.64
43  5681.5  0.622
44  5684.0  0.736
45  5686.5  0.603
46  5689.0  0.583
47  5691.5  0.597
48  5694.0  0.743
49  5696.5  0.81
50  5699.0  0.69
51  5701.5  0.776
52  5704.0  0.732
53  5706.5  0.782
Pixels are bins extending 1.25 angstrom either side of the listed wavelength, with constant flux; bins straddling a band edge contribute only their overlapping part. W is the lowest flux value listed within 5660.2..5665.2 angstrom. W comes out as 0.57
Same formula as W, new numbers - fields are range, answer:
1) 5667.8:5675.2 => 0.547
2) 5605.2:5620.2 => 0.397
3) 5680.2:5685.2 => 0.622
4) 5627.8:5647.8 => 0.593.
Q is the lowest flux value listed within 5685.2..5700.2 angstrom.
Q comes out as 0.583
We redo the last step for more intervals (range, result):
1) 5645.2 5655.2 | 0.655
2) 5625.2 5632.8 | 0.636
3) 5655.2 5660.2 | 0.645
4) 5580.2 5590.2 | 0.673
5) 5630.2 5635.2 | 0.682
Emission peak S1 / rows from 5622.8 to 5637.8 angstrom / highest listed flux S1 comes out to 0.771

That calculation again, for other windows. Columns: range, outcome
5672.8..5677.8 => 0.854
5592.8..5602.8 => 0.967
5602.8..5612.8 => 0.743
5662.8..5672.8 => 0.654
